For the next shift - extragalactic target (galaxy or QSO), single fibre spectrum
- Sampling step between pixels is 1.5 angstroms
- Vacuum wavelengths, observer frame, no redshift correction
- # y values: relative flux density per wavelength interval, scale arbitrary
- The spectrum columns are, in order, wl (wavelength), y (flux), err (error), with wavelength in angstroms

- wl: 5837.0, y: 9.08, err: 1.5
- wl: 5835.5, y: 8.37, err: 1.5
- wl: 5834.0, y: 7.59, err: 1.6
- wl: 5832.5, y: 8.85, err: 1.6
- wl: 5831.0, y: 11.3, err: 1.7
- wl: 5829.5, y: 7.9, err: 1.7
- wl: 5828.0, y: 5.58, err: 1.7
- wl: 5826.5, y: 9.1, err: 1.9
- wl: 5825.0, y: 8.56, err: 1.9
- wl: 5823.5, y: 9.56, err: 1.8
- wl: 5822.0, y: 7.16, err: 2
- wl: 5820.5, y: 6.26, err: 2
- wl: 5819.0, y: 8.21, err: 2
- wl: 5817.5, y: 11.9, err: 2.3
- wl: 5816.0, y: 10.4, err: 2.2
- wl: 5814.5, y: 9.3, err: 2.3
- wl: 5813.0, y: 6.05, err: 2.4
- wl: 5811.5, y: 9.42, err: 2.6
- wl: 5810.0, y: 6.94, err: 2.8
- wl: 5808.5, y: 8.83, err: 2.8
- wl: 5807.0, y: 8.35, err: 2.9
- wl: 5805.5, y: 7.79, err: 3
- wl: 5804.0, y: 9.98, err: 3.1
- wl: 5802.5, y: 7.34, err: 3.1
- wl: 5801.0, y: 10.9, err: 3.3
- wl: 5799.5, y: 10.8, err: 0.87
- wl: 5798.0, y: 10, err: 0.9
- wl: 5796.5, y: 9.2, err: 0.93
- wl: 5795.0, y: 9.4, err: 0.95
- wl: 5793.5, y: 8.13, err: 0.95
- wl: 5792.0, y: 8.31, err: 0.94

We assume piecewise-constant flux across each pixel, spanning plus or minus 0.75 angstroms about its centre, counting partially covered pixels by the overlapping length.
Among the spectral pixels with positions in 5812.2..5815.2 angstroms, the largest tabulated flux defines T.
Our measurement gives 9.3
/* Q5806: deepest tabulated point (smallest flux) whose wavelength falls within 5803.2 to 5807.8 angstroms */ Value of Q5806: 7.79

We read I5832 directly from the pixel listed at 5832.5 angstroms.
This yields 8.85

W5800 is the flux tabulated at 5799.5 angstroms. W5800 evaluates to 10.8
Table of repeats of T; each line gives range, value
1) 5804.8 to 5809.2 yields 8.83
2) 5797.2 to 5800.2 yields 10.8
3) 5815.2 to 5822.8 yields 11.9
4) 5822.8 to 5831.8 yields 11.3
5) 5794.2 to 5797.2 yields 9.4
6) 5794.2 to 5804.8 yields 10.9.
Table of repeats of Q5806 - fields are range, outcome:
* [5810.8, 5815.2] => 6.05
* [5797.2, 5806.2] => 7.34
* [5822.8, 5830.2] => 5.58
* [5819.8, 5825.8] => 6.26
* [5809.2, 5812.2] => 6.94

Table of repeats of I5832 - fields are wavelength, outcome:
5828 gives 5.58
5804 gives 9.98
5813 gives 6.05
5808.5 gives 8.83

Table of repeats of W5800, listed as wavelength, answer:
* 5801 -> 10.9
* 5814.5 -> 9.3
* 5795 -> 9.4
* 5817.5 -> 11.9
